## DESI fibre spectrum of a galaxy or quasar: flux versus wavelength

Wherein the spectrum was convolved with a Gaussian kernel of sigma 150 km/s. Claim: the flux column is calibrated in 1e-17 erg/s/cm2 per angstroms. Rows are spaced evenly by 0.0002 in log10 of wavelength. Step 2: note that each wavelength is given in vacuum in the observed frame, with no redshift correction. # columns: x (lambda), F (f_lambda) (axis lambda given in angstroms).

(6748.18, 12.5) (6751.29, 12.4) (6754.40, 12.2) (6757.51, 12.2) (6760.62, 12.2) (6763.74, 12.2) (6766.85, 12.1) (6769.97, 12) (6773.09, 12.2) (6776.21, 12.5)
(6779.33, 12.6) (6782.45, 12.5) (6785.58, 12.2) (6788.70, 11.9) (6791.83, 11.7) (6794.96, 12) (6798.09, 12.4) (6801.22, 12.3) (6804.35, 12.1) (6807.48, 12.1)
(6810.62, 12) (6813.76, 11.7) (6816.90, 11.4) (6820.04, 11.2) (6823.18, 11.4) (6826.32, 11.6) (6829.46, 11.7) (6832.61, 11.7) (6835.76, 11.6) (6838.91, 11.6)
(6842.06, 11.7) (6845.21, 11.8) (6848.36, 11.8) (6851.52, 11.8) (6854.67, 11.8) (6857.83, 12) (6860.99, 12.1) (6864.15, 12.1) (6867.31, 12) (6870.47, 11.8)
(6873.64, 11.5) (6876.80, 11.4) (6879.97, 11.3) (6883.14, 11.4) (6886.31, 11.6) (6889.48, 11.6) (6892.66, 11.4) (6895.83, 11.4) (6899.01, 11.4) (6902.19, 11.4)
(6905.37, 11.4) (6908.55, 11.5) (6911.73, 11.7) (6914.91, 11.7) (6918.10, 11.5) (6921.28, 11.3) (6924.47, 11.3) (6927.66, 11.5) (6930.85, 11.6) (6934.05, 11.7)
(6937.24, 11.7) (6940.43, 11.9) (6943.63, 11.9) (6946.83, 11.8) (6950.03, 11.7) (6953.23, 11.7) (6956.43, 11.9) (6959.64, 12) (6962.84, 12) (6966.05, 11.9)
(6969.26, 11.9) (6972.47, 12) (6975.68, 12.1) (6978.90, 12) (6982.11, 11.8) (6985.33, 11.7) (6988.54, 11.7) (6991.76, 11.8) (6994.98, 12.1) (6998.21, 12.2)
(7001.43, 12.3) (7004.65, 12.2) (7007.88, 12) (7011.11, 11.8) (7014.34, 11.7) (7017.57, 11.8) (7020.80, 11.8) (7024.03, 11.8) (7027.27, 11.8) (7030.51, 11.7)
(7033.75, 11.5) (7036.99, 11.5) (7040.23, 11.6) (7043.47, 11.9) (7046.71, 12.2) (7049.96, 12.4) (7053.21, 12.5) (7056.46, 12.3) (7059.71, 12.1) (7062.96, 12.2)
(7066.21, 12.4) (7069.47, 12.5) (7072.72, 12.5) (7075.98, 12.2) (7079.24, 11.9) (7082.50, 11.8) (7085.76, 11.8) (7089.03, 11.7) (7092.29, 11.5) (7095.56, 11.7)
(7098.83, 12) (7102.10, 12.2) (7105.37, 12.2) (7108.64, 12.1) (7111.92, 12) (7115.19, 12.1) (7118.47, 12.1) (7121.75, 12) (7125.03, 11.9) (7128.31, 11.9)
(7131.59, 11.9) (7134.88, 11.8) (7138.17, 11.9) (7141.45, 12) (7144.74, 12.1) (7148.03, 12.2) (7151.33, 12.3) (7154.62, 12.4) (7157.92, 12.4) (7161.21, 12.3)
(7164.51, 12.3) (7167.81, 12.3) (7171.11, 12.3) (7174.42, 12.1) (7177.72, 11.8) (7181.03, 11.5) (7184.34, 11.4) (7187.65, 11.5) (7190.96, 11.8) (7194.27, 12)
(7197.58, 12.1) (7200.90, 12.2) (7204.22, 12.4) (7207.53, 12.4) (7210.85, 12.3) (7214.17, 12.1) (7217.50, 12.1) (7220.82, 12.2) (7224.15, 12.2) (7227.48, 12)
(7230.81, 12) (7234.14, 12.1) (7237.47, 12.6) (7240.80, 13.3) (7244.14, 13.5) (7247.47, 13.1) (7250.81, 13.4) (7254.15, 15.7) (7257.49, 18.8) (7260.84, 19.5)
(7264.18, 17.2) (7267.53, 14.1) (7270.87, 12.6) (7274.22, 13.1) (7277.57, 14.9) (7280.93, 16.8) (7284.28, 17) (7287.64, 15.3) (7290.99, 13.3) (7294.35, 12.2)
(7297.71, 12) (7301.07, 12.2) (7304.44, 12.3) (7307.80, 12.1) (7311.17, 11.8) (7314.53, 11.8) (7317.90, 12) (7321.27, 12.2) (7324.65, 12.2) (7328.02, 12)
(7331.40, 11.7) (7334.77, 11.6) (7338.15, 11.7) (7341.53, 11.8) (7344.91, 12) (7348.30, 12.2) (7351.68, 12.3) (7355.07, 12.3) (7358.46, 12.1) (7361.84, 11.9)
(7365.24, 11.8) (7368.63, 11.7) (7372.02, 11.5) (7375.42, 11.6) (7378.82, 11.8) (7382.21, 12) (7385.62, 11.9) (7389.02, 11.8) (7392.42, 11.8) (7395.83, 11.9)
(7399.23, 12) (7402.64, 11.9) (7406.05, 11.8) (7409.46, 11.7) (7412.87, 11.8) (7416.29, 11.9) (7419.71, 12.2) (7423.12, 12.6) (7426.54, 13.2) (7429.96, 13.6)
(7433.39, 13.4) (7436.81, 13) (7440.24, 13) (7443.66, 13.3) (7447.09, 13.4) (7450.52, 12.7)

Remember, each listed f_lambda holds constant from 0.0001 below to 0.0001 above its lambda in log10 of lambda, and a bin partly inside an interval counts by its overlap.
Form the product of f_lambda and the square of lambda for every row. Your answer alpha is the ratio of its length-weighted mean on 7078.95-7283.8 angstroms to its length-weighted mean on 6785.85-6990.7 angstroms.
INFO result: 1.2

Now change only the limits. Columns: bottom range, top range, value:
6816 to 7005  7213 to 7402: 1.23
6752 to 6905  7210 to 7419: 1.24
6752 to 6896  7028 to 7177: 1.10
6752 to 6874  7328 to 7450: 1.20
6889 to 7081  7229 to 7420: 1.19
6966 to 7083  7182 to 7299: 1.19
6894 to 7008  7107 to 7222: 1.09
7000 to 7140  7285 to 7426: 1.09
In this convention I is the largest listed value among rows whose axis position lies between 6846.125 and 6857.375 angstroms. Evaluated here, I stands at 11.8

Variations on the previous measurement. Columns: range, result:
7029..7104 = 12.5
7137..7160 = 12.4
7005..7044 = 12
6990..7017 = 12.3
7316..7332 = 12.2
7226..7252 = 13.5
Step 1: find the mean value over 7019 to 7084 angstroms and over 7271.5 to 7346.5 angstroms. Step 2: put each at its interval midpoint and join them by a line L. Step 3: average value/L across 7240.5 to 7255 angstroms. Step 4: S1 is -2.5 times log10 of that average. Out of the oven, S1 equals -0.09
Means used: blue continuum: 12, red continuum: 12.8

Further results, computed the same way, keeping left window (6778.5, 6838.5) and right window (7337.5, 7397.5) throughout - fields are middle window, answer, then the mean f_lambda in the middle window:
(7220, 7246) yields -0.05 mag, 12.5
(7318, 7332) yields -0.01 mag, 12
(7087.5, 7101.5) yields 0.01 mag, 11.8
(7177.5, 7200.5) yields 0.01 mag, 11.7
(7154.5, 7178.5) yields -0.03 mag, 12.2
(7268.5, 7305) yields -0.16 mag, 13.8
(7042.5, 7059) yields -0.03 mag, 12.3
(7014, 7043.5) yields 0.02 mag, 11.7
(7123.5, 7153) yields -0.01 mag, 12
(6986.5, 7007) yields -0.01 mag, 12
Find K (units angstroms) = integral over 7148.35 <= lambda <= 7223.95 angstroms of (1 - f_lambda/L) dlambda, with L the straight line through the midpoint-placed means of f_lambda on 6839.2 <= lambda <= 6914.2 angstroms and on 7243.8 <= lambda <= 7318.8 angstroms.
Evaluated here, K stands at 8.11 angstroms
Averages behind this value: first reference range 11.6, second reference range 14.1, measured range 12.1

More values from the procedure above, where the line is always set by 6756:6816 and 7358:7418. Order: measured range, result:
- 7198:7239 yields -1.0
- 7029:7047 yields 0.5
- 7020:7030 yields 0.2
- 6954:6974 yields 0.2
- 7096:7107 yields -0.1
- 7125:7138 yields 0.1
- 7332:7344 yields 0.1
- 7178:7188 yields 0.4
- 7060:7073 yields -0.4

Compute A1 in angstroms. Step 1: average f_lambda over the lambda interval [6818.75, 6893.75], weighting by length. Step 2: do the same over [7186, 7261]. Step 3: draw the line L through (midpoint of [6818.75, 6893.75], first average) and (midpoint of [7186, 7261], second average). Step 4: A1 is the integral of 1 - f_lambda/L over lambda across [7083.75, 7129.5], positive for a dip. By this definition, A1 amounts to 2.25 angstroms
